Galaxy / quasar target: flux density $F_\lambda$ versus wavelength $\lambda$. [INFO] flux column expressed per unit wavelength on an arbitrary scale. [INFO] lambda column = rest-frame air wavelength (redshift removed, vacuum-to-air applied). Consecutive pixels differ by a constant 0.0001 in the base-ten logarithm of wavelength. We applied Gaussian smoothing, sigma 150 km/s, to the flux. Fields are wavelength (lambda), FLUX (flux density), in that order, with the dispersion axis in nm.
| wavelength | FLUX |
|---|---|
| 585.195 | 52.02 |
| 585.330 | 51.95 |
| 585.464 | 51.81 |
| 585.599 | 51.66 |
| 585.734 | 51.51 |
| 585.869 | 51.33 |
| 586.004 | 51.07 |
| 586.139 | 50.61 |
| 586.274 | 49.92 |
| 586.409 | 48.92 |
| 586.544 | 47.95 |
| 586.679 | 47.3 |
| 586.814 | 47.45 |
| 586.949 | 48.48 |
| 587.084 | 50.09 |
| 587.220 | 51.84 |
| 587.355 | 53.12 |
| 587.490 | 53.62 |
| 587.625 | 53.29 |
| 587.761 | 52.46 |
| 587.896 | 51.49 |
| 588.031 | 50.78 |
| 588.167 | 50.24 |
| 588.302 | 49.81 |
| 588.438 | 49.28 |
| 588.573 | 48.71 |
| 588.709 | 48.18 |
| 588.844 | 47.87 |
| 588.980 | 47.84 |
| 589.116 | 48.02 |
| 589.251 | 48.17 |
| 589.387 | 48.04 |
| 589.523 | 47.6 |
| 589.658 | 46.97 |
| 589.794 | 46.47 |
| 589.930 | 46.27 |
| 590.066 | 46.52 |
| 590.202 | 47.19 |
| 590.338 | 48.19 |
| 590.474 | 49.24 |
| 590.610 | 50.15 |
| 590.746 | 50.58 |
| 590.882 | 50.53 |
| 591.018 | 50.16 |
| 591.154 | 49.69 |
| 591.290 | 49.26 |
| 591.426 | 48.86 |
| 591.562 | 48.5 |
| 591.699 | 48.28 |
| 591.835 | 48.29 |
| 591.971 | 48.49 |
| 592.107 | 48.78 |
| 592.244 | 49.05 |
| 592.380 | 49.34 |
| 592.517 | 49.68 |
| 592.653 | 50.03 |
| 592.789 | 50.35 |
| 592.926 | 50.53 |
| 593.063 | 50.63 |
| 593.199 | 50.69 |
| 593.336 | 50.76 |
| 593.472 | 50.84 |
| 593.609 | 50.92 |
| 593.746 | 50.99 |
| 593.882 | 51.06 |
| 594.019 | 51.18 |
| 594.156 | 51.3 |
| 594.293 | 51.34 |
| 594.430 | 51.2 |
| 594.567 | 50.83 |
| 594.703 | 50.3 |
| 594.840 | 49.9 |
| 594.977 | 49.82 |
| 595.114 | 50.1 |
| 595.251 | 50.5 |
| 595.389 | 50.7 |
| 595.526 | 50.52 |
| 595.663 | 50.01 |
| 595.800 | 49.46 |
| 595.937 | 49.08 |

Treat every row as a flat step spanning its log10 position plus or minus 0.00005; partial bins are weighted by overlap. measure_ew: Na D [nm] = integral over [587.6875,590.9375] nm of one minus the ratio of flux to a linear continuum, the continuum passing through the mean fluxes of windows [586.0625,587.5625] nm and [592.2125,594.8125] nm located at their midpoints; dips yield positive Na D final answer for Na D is 0.09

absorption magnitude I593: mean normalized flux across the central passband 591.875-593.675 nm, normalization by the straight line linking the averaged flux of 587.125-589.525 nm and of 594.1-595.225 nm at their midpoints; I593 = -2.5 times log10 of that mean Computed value 0.010 mag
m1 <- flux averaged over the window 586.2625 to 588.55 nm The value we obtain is 50.3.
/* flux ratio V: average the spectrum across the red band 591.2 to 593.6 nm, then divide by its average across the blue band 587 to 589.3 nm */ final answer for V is 0.99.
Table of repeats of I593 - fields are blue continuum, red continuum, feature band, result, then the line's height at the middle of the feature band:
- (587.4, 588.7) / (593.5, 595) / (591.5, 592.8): 0.04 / 50.9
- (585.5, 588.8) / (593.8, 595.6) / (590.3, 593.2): 0.02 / 50.6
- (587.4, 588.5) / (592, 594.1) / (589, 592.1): 0.05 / 50.8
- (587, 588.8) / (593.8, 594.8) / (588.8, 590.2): 0.08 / 51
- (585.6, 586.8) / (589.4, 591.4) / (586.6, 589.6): -0.01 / 49.2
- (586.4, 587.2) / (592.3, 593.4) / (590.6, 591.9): 0.01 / 49.8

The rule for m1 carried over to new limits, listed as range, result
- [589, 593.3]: 48.9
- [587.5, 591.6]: 49.1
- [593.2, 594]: 50.9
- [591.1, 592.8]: 49.1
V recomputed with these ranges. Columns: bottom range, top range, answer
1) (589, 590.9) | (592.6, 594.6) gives 1.06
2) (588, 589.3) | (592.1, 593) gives 1.02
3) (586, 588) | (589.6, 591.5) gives 0.96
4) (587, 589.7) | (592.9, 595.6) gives 1.02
